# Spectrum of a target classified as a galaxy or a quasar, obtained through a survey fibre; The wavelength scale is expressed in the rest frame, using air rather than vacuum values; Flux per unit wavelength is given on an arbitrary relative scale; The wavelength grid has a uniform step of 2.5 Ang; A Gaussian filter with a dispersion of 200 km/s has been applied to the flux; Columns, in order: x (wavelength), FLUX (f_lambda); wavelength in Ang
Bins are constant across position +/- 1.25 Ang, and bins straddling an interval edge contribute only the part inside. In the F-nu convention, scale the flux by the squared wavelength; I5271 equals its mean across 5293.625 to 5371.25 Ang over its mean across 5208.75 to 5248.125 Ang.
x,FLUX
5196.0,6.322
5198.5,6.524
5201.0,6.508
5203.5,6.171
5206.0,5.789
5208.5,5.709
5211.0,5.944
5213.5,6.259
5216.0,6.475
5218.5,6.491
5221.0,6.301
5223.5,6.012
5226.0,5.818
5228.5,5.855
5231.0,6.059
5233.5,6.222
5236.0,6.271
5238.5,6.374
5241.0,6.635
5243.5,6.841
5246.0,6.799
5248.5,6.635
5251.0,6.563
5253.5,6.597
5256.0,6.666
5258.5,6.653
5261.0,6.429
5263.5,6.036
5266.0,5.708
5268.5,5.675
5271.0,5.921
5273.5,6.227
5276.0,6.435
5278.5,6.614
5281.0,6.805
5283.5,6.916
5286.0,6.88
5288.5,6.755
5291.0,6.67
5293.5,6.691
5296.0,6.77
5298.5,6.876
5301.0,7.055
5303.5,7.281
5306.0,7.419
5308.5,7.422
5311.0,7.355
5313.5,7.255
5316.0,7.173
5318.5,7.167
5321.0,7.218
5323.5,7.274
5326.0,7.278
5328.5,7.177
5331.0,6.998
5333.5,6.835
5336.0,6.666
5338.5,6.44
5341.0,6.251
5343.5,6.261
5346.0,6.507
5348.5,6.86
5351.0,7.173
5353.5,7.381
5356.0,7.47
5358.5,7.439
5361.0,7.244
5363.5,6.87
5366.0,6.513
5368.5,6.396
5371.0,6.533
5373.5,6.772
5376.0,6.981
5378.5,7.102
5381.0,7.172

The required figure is 1.16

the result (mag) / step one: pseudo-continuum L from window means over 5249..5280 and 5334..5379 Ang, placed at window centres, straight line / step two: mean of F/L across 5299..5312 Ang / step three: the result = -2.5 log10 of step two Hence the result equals -0.12 mag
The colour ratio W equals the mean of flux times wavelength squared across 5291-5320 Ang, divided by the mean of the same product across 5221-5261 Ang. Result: 1.1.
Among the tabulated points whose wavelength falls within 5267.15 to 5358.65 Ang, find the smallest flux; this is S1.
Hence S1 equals 5.675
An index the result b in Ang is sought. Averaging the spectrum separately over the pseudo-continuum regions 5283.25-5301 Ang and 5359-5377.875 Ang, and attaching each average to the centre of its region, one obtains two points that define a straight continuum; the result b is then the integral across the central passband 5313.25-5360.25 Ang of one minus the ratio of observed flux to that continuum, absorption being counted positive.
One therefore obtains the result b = -1.29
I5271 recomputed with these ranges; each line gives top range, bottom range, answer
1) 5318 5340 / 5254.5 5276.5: 1.16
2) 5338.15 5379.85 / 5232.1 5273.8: 1.12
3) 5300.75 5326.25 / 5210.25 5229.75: 1.23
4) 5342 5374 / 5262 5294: 1.11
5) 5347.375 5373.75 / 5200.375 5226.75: 1.20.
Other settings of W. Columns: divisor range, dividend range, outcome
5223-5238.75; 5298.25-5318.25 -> 1.23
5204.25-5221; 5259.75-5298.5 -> 1.08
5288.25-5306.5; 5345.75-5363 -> 1.06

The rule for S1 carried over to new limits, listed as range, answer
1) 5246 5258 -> 6.563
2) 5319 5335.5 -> 6.835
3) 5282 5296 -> 6.67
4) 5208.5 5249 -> 5.709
